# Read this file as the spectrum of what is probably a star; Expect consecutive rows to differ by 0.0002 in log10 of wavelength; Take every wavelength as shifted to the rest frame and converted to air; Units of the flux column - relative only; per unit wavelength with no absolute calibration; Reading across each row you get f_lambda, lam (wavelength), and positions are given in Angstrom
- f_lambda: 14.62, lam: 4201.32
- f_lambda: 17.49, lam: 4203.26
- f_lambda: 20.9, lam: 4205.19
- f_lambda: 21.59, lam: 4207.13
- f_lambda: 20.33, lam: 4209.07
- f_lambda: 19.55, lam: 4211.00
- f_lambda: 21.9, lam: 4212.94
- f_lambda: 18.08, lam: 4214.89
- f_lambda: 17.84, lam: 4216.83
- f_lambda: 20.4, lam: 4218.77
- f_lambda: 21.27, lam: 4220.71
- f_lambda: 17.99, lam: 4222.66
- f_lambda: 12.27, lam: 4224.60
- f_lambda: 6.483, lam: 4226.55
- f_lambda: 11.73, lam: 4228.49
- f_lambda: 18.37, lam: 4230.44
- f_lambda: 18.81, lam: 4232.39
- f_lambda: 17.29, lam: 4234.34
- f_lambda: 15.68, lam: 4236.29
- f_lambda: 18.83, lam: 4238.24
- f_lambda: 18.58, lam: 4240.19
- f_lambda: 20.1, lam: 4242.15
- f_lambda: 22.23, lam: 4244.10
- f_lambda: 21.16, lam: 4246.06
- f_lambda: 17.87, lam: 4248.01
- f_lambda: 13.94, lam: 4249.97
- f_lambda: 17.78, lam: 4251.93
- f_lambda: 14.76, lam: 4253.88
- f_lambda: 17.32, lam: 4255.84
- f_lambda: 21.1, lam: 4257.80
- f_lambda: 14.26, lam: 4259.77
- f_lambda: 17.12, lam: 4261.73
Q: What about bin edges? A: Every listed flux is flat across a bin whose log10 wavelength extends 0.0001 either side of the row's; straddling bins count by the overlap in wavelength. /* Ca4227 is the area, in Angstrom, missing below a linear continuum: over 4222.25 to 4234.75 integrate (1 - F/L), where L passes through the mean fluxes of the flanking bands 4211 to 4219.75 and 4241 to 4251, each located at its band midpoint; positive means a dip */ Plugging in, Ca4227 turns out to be 3.2 Angstrom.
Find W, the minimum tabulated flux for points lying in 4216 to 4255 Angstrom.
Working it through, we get 6.483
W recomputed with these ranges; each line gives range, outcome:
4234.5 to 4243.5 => 15.68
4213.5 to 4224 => 17.84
